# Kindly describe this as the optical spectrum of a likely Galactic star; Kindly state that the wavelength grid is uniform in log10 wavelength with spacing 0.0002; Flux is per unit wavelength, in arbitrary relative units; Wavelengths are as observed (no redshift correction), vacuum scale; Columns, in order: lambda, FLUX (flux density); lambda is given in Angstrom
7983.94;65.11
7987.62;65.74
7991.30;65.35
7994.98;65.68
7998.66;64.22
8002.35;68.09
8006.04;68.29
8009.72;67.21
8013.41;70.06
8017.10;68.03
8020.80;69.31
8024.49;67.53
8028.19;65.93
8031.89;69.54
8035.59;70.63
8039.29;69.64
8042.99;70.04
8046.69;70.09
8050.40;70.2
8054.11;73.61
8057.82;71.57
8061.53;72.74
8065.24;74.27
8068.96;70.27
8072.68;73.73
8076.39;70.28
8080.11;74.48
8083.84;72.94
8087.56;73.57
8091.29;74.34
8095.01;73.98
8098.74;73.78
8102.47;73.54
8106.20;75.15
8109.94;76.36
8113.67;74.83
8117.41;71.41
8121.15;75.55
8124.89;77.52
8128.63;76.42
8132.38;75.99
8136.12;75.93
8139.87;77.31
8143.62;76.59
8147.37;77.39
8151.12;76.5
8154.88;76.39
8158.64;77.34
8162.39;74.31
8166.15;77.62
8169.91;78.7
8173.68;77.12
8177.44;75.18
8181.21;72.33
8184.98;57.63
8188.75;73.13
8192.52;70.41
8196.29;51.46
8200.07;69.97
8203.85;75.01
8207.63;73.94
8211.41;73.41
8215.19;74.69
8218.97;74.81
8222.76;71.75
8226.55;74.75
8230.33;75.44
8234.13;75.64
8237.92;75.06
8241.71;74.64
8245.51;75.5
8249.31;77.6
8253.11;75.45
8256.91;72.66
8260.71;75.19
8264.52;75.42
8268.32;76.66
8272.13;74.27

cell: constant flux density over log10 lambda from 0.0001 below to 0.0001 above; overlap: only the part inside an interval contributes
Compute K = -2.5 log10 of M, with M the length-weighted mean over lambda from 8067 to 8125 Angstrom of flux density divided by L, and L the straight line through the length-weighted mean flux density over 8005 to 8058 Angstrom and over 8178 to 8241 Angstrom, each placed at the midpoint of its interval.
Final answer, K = -0.05 mag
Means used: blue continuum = 69.4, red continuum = 71.4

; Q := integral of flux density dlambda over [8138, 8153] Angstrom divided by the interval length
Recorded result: 76.9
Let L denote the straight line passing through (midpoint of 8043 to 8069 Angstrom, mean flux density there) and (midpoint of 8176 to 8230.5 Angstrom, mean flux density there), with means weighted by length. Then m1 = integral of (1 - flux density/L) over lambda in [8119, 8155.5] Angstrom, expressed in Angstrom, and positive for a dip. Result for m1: -2.7 Angstrom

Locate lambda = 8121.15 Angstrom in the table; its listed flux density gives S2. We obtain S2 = 75.55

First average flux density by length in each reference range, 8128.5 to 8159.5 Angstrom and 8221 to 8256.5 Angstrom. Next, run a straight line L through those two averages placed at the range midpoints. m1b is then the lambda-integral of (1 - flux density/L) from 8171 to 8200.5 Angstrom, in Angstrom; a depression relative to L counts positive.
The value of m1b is 2.8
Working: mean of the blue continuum 76.6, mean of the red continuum 75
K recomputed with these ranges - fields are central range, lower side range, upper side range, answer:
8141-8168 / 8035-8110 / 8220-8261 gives -0.04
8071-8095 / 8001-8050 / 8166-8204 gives -0.06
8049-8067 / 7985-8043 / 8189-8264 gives -0.06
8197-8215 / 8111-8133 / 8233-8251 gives 0.06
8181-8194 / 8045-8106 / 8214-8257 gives 0.10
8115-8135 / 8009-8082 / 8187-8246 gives -0.06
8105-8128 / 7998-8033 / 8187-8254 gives -0.07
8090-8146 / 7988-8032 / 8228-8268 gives -0.06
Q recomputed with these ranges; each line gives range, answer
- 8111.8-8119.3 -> 73.1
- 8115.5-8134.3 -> 75.4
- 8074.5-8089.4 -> 72.8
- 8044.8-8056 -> 71.3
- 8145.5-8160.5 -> 76.9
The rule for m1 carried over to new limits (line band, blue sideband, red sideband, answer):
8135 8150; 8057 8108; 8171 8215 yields -1.1 Angstrom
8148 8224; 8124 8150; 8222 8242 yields 3.0 Angstrom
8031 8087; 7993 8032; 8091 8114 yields -0.4 Angstrom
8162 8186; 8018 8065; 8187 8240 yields -0.7 Angstrom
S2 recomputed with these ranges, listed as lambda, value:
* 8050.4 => 70.2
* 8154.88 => 76.39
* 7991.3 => 65.35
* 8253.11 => 75.45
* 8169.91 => 78.7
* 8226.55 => 74.75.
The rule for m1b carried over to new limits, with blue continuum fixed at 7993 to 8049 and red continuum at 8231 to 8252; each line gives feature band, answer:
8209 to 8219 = 0.07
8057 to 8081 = -0.87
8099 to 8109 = -0.48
